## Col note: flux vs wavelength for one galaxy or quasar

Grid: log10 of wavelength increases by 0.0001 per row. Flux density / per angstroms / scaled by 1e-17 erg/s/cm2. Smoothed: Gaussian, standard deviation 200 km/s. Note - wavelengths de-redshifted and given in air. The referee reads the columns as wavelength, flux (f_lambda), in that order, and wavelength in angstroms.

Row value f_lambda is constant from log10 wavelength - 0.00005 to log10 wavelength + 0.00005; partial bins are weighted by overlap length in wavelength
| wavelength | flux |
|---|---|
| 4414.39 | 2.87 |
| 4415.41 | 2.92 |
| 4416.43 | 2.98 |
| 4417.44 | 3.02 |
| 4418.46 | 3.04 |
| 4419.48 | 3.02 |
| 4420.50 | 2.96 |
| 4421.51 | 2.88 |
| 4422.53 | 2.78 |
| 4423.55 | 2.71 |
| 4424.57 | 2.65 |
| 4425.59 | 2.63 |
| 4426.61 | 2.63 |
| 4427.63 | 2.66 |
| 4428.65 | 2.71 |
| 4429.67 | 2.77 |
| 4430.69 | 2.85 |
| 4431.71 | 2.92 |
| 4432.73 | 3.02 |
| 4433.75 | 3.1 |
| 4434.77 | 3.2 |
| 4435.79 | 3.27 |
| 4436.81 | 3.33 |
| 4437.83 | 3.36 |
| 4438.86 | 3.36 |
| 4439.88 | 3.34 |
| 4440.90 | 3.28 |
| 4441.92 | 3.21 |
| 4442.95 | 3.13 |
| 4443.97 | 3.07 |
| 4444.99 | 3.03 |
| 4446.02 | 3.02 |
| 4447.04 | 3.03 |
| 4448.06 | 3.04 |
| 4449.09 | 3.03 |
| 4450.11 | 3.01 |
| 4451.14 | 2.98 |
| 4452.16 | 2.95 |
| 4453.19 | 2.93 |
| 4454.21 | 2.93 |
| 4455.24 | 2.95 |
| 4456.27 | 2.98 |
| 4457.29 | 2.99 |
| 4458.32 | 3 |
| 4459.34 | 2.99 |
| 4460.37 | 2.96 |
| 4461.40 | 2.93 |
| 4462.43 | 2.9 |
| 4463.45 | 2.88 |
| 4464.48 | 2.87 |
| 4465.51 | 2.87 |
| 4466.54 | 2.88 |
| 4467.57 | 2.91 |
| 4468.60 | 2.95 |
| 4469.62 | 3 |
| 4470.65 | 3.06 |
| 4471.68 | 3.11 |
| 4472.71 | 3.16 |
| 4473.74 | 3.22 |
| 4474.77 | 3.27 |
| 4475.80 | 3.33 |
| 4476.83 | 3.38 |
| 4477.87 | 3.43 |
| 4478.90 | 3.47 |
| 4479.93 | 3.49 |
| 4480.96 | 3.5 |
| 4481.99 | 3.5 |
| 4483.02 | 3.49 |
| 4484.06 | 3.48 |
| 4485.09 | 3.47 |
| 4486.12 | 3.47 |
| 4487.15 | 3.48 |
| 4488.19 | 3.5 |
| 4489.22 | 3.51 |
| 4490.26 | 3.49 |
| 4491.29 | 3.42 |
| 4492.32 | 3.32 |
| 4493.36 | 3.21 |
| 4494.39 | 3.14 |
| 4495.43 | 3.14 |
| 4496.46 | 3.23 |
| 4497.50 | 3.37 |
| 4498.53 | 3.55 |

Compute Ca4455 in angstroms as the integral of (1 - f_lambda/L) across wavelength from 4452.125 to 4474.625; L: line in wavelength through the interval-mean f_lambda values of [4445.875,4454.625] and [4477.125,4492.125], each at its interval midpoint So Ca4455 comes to 1.39 angstroms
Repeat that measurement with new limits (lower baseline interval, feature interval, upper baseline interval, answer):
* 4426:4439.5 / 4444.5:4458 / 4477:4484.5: 0.85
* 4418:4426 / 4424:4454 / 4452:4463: -1.28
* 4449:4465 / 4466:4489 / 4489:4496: -1.00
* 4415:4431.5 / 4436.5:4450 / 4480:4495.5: -0.70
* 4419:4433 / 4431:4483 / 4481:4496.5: -0.42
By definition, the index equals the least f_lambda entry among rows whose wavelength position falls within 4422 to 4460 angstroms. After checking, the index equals 2.63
